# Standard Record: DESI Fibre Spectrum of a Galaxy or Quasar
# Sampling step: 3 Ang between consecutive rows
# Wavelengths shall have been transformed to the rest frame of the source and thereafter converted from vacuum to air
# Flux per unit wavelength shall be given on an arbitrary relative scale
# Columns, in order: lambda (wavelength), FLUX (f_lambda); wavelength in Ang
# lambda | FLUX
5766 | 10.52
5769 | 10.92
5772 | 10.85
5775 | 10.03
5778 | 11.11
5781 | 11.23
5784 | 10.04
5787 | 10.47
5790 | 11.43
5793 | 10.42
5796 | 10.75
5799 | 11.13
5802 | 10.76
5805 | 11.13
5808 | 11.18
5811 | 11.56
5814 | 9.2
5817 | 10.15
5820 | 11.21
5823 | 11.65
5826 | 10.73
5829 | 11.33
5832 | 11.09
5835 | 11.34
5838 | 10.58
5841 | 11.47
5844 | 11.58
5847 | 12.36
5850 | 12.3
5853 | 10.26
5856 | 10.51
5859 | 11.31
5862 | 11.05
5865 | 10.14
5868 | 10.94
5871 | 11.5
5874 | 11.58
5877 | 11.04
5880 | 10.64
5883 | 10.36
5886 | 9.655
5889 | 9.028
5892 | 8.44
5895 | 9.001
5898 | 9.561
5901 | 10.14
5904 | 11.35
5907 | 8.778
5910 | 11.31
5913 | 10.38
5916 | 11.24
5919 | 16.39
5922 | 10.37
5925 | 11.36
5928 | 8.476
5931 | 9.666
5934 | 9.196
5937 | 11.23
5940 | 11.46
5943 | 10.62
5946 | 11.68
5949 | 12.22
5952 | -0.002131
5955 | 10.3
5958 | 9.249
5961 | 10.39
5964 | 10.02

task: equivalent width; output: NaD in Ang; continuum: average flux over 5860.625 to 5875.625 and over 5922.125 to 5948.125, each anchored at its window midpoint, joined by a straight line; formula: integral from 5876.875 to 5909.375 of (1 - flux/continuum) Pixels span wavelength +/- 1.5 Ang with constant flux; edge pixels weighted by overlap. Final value 3.1 Ang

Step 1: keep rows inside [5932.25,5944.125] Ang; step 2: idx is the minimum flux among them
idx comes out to 9.196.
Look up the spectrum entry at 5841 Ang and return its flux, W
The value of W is 11.47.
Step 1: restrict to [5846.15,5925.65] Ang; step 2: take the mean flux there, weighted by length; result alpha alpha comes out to 10.8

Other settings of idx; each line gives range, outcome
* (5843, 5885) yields 10.14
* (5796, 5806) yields 10.75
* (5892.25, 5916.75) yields 8.778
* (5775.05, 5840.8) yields 9.2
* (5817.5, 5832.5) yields 10.73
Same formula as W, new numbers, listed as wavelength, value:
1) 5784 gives 10.04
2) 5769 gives 10.92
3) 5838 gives 10.58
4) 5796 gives 10.75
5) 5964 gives 10.02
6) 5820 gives 11.21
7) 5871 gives 11.5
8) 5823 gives 11.65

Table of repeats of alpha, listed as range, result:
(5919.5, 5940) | 10.5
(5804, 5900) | 10.7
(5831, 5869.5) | 11.1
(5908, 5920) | 12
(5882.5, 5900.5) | 9.33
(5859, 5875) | 11.1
